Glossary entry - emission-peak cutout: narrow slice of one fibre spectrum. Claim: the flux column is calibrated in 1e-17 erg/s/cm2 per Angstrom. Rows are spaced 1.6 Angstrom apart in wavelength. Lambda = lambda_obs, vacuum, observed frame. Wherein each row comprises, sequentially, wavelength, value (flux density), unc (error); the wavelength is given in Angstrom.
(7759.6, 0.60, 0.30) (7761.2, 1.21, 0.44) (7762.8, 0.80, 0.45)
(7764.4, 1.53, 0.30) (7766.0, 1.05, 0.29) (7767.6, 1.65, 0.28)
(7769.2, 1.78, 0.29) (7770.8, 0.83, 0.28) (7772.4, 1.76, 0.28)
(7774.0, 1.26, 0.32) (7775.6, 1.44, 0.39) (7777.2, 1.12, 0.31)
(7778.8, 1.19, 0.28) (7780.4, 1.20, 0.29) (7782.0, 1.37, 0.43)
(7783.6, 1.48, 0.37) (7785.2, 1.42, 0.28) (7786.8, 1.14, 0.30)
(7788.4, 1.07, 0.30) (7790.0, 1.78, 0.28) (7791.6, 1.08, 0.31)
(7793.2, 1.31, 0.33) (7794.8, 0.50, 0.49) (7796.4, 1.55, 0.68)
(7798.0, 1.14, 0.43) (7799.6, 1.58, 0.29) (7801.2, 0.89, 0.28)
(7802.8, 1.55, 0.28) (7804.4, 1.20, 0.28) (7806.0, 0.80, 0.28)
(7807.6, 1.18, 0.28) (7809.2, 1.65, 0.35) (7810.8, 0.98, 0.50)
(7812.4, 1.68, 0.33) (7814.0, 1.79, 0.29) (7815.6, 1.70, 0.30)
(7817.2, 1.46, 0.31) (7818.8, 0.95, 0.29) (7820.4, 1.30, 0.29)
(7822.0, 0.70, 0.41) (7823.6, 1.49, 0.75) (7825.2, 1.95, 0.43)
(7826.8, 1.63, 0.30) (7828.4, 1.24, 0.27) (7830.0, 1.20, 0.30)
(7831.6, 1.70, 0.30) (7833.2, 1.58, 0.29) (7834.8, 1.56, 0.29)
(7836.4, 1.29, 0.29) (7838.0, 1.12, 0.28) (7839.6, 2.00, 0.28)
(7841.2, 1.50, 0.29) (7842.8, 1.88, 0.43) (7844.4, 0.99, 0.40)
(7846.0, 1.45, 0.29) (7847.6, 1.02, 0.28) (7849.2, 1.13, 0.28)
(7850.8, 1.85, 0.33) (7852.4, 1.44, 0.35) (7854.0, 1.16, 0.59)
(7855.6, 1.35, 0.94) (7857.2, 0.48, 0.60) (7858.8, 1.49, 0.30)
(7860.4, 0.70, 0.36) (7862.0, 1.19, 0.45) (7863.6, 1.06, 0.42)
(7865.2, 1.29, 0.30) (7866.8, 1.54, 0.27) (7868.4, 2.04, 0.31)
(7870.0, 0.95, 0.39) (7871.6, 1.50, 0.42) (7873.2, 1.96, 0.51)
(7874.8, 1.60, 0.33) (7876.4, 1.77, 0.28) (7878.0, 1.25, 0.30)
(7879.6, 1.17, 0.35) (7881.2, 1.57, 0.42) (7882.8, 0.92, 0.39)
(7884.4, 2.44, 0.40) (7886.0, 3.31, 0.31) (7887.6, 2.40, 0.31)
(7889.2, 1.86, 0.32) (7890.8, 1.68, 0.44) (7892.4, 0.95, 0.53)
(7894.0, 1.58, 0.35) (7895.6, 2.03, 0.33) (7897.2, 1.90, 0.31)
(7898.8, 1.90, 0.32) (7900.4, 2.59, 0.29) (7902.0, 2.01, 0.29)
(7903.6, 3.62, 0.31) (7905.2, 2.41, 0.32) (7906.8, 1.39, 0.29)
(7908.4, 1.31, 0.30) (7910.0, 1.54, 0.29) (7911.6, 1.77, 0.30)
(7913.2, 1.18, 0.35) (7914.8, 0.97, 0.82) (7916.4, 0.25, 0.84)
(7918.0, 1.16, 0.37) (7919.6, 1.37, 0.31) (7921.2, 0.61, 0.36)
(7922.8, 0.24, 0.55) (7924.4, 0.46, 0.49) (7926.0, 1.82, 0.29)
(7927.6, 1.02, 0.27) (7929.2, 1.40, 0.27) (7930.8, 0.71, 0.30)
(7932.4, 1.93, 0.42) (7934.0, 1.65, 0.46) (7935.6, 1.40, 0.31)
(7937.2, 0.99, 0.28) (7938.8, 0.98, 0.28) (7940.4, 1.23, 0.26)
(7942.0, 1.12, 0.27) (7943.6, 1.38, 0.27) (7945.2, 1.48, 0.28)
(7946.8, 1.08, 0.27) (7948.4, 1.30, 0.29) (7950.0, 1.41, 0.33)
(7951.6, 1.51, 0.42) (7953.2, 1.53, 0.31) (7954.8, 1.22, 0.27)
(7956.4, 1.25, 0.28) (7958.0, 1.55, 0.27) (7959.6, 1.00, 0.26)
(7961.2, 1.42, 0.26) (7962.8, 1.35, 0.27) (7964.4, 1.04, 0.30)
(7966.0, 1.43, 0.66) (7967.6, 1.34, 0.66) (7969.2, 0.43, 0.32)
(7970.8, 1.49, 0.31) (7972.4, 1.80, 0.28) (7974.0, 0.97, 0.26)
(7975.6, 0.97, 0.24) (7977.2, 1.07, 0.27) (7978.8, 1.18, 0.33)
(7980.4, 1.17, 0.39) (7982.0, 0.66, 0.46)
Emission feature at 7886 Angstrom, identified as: [S II]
